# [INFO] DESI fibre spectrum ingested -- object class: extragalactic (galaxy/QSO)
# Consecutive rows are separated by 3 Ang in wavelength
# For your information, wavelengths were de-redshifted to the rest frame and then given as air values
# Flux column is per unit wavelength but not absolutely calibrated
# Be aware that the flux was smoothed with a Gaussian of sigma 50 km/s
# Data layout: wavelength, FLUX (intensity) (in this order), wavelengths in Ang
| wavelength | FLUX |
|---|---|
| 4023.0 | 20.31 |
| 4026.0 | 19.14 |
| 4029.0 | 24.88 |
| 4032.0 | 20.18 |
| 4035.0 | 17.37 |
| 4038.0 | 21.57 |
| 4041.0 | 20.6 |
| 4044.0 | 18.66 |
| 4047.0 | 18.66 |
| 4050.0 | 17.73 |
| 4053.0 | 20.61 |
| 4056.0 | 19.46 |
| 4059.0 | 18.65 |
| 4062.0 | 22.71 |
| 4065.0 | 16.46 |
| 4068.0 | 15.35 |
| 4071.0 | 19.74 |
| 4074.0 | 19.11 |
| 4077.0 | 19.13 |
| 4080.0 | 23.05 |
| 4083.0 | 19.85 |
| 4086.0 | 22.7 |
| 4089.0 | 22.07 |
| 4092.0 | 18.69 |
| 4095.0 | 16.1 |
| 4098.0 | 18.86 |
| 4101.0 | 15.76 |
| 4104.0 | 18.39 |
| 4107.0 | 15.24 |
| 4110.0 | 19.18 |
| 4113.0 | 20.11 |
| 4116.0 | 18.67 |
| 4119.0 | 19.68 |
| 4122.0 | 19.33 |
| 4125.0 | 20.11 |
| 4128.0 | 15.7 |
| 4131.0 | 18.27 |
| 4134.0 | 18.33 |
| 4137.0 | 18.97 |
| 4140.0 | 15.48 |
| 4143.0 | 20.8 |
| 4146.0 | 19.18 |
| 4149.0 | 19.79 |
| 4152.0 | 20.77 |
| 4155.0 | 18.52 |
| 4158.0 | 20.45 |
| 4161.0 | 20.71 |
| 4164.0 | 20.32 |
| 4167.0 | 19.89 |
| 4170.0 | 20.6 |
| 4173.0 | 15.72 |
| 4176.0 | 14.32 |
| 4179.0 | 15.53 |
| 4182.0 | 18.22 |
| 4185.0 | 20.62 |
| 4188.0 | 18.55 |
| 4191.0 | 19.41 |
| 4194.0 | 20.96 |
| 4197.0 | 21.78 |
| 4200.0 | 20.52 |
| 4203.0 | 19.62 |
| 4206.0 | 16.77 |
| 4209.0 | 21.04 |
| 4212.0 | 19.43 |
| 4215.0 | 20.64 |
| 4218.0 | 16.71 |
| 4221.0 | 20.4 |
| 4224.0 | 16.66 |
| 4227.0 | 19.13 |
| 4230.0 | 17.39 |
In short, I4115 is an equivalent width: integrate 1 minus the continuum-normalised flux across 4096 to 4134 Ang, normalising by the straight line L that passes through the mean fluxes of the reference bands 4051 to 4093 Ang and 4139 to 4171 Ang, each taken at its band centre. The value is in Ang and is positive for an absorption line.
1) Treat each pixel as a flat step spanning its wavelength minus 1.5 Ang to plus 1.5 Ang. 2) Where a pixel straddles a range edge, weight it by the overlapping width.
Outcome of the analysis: 2.93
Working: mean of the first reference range 19.8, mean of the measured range 18.2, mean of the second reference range 19.7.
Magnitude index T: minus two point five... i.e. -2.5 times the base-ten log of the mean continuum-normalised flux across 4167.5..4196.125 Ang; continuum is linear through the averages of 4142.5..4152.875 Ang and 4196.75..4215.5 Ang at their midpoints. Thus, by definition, 0.09 mag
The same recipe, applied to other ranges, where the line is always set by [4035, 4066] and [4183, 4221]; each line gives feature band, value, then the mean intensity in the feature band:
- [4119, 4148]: 0.059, 18.5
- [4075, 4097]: -0.036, 20.2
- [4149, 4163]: -0.026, 20.1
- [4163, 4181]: 0.114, 17.7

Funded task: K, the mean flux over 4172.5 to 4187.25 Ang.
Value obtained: 17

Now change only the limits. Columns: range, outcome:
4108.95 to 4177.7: 18.9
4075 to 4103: 19.5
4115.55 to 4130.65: 18.7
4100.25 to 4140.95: 18.2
